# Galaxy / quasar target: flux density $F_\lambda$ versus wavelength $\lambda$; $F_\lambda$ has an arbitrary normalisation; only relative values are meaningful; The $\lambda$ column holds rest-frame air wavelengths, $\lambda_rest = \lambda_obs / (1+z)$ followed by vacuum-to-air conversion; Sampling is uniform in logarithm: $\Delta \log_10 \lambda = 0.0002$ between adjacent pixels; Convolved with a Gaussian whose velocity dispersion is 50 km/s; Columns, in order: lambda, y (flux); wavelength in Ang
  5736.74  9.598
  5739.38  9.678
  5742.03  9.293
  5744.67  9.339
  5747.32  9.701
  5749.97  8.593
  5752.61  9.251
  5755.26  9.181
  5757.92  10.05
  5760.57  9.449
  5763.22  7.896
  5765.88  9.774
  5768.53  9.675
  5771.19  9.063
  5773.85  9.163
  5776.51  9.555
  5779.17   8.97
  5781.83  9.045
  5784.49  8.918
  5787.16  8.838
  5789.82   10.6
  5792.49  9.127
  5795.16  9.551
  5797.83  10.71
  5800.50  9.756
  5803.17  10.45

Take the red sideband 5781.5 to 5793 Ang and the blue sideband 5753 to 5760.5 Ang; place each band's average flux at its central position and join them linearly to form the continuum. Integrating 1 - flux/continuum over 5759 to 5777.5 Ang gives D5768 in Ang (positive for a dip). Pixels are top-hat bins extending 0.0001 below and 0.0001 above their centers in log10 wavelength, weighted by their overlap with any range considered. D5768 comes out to 0.45 Ang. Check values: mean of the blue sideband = 9.53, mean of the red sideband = 9.34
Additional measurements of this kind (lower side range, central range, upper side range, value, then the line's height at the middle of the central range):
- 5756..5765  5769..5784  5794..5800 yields 0.6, 9.57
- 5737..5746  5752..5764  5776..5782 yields 0.1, 9.33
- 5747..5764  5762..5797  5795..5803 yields 1.6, 9.7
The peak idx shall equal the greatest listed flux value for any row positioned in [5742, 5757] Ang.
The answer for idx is 9.701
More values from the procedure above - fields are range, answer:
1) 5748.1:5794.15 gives 10.6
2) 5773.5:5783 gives 9.555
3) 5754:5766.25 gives 10.05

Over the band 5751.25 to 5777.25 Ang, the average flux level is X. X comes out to 9.3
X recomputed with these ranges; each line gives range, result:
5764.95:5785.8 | 9.26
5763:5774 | 9.23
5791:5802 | 9.8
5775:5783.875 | 9.17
